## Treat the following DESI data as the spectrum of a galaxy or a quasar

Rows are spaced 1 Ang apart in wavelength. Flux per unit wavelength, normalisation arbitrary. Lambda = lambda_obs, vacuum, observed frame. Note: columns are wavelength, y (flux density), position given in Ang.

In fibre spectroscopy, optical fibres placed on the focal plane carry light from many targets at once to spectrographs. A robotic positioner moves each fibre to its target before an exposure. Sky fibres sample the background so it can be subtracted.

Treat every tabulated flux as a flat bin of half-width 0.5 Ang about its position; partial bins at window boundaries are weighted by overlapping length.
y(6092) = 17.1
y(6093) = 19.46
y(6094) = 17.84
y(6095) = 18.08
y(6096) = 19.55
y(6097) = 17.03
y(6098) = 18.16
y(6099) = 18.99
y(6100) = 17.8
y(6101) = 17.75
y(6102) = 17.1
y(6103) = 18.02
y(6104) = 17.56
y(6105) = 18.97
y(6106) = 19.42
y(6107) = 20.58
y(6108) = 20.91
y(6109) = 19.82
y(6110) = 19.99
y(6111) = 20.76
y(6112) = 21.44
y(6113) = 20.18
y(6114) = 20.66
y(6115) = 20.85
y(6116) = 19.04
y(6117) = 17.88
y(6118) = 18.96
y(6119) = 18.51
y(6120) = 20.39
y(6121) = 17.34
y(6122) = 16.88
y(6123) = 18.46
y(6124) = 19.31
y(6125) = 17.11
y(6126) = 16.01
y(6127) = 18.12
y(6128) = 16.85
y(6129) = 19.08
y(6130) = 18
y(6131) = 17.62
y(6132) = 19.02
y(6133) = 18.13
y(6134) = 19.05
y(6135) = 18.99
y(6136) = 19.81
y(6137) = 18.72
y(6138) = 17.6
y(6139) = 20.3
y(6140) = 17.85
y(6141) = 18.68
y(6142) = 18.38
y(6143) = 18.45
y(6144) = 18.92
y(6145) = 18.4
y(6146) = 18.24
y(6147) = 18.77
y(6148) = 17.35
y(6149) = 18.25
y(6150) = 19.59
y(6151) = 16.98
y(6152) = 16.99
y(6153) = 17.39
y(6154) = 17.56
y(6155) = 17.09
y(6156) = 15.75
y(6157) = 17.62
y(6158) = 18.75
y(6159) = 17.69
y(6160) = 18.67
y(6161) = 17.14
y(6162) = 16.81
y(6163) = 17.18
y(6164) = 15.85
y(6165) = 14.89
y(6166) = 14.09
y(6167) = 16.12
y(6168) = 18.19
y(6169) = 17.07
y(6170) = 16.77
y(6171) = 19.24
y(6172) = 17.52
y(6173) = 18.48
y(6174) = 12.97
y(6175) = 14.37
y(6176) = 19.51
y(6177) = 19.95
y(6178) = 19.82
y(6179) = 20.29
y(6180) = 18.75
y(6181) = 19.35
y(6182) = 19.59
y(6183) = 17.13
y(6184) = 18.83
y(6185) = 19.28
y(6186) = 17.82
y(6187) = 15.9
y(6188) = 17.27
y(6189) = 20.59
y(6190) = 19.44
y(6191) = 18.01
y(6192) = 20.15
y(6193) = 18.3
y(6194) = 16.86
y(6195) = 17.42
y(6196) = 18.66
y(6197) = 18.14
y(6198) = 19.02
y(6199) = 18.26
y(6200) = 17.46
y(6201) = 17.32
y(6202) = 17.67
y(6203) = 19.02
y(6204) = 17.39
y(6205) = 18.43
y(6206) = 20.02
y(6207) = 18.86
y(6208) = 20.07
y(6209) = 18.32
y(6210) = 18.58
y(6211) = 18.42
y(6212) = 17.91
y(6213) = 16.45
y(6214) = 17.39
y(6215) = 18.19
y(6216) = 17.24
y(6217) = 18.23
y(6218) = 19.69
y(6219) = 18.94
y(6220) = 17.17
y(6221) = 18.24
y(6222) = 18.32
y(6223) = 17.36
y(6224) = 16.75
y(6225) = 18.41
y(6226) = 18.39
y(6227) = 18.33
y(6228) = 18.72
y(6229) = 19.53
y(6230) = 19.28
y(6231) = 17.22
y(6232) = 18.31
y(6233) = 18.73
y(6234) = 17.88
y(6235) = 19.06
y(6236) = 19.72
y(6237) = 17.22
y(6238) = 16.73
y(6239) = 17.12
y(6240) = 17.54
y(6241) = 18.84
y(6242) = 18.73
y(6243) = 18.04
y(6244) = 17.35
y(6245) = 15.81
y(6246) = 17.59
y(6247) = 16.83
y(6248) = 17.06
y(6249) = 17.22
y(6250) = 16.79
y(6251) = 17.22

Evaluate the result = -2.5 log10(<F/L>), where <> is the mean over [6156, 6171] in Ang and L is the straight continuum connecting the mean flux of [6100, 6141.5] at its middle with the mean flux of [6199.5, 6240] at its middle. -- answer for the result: 0.10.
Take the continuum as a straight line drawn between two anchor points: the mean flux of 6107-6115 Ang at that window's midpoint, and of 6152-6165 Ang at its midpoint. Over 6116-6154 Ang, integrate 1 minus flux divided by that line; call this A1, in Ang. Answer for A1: 1.1 Ang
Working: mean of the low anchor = 20.6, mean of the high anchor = 17.2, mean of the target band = 18.3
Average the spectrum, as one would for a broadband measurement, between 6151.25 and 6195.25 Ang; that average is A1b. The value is 17.7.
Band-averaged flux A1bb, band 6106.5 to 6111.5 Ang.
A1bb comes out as 20.4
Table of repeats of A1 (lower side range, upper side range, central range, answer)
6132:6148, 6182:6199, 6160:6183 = 1.2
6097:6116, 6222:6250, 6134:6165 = 1.5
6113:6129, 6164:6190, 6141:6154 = 0.0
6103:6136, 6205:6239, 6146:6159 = 0.7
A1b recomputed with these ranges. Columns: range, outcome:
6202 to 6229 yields 18.3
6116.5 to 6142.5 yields 18.3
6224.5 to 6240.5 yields 18.3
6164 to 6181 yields 17.4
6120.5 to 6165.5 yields 17.9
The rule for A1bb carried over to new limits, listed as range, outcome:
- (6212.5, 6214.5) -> 16.9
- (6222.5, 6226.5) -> 17.7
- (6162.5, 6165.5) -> 16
